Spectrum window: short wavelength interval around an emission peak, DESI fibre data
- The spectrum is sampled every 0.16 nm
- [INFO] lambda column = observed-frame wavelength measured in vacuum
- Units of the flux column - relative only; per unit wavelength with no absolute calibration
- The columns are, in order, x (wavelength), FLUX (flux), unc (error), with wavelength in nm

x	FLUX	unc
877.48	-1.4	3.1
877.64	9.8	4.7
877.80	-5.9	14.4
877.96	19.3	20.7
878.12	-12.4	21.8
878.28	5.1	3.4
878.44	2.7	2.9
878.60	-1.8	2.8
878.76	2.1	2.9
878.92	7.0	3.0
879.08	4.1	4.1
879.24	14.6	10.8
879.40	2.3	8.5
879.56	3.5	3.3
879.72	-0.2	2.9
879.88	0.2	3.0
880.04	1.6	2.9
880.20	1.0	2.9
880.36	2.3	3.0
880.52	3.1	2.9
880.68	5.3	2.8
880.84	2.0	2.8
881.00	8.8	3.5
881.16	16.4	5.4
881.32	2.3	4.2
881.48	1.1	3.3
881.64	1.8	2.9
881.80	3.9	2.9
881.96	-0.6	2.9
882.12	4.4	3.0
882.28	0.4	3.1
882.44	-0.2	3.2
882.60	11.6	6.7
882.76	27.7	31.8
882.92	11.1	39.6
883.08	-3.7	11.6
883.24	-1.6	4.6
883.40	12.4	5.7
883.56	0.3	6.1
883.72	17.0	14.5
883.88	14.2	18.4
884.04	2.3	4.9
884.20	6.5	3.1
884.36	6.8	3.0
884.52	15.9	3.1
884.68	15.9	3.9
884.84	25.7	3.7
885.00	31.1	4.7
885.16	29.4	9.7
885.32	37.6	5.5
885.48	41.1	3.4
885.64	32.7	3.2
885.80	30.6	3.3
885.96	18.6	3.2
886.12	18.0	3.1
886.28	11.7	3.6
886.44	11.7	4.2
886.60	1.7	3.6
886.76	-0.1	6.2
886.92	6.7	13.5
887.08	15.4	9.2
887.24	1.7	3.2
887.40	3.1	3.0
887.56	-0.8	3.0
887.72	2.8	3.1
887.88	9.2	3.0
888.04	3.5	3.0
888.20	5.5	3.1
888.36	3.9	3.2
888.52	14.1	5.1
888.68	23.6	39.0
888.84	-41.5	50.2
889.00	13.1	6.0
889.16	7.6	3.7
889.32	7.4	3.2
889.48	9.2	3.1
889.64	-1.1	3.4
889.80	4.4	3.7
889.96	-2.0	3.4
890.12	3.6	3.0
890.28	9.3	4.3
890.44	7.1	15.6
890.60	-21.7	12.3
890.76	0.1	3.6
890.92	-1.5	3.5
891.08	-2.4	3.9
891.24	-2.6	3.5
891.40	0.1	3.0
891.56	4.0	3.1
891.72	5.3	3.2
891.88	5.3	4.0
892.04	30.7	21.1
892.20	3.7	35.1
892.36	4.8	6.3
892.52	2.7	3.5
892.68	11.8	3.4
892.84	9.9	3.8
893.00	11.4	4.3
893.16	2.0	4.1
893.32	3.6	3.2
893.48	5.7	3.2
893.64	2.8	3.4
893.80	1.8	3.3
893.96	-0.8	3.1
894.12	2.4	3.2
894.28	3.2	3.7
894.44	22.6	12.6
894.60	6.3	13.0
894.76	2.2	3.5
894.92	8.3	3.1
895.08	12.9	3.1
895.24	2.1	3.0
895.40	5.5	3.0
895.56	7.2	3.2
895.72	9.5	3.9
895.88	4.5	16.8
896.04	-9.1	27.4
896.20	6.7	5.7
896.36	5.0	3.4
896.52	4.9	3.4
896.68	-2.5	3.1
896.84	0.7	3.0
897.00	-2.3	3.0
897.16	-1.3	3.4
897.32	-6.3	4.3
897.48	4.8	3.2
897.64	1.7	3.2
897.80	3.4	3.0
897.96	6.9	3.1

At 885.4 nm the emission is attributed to [O II] 3727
